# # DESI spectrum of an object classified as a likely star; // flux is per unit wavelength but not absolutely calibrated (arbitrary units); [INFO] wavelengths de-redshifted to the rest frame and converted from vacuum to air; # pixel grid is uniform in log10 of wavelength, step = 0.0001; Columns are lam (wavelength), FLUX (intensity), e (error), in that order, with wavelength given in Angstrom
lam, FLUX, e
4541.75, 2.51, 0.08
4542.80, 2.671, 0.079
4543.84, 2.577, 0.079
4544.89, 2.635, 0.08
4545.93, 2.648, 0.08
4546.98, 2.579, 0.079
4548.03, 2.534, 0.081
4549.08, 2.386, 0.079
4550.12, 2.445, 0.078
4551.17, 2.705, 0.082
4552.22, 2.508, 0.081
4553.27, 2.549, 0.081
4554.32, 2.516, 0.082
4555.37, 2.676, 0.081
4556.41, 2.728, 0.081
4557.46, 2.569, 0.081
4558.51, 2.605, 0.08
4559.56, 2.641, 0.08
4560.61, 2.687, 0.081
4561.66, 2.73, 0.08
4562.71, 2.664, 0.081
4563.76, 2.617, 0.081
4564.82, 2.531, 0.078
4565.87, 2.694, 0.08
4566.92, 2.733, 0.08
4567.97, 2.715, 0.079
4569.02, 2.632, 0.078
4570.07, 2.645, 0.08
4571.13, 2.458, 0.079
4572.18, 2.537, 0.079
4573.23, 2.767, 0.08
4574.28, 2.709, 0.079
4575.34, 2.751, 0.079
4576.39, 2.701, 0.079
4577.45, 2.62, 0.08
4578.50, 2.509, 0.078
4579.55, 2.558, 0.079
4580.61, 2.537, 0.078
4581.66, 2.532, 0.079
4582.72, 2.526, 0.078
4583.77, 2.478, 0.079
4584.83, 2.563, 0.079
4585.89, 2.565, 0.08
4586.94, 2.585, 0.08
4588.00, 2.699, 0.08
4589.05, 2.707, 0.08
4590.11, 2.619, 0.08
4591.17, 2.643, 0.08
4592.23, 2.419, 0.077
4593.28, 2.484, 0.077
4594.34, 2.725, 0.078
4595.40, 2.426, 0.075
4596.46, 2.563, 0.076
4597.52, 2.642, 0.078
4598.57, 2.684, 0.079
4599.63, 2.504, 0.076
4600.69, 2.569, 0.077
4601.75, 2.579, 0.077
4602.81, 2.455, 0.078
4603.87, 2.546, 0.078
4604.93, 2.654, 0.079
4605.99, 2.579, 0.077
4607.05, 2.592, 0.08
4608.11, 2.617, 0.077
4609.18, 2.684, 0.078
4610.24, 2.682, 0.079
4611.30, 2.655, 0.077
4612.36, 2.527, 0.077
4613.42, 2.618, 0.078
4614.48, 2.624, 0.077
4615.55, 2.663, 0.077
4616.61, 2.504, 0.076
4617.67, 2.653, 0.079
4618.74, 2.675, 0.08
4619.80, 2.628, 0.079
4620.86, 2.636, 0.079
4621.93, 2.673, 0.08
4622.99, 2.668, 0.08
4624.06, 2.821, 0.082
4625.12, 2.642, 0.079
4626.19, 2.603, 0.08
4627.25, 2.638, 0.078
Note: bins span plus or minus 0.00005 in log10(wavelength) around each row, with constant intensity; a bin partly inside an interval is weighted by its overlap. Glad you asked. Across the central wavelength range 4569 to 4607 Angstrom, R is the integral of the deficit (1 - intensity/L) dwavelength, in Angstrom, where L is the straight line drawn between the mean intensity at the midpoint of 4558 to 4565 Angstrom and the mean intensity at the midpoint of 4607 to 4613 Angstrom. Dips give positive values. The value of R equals 0.7 Angstrom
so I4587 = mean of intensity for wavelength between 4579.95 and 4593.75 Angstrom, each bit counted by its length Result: 2.57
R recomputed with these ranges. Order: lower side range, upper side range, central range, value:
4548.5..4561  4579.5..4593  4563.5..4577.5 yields -0.4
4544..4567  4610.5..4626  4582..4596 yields 0.3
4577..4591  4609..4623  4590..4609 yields 0.2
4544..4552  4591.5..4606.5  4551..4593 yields -0.9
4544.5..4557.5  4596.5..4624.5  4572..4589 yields -0.1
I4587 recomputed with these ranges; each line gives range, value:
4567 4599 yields 2.6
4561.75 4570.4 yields 2.66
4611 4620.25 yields 2.62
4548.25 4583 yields 2.61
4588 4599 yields 2.6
